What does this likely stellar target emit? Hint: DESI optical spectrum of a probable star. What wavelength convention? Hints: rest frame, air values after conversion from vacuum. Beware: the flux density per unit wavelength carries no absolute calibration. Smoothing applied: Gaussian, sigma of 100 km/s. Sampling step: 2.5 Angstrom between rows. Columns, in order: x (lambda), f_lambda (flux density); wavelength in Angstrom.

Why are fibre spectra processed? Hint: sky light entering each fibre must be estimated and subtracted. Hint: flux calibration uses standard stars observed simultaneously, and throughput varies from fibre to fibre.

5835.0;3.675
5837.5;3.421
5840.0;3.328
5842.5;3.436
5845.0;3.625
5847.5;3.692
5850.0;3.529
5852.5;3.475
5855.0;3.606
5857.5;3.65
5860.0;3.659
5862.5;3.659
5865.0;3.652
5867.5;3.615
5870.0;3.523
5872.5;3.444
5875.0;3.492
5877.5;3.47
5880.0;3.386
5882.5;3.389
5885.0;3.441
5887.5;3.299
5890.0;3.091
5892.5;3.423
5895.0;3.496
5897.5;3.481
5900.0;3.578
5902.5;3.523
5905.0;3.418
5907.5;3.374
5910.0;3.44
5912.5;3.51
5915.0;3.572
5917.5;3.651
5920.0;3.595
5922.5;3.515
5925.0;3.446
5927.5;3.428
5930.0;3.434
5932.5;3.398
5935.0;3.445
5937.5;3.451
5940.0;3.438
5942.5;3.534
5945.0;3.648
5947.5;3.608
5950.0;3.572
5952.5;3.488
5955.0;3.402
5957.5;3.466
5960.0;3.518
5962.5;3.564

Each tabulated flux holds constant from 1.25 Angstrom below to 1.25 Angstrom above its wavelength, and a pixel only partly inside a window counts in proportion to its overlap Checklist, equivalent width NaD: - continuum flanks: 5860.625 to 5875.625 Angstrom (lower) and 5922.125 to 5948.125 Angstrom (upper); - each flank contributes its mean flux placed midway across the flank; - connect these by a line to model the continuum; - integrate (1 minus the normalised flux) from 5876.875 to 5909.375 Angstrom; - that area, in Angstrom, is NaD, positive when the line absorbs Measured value 1.2 Angstrom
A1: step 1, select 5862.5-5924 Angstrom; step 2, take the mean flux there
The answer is 3.48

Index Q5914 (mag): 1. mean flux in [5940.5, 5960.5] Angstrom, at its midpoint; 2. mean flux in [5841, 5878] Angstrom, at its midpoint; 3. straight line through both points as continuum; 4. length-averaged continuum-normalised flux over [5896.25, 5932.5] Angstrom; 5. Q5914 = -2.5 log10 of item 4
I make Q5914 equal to 0.02 mag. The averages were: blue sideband 3.57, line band 3.49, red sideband 3.53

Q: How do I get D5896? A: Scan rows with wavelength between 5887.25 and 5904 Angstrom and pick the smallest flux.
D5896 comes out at 3.091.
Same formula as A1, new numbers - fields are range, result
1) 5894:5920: 3.51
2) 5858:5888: 3.51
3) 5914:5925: 3.57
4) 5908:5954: 3.51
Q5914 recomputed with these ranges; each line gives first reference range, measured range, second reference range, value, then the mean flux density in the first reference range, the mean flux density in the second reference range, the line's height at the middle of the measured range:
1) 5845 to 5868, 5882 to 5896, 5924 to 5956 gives 0.067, 3.62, 3.48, 3.56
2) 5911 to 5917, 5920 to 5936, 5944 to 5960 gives 0.027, 3.55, 3.53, 3.54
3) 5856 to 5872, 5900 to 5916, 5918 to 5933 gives 0.013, 3.62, 3.48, 3.52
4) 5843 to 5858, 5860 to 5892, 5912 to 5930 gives 0.031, 3.59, 3.53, 3.56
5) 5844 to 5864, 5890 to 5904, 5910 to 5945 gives 0.026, 3.61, 3.5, 3.54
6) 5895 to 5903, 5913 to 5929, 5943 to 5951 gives 0.009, 3.52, 3.6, 3.56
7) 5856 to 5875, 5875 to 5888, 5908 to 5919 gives 0.050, 3.59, 3.53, 3.57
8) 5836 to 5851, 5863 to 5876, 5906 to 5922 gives -0.012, 3.51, 3.52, 3.51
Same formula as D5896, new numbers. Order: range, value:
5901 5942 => 3.374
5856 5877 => 3.444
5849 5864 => 3.475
